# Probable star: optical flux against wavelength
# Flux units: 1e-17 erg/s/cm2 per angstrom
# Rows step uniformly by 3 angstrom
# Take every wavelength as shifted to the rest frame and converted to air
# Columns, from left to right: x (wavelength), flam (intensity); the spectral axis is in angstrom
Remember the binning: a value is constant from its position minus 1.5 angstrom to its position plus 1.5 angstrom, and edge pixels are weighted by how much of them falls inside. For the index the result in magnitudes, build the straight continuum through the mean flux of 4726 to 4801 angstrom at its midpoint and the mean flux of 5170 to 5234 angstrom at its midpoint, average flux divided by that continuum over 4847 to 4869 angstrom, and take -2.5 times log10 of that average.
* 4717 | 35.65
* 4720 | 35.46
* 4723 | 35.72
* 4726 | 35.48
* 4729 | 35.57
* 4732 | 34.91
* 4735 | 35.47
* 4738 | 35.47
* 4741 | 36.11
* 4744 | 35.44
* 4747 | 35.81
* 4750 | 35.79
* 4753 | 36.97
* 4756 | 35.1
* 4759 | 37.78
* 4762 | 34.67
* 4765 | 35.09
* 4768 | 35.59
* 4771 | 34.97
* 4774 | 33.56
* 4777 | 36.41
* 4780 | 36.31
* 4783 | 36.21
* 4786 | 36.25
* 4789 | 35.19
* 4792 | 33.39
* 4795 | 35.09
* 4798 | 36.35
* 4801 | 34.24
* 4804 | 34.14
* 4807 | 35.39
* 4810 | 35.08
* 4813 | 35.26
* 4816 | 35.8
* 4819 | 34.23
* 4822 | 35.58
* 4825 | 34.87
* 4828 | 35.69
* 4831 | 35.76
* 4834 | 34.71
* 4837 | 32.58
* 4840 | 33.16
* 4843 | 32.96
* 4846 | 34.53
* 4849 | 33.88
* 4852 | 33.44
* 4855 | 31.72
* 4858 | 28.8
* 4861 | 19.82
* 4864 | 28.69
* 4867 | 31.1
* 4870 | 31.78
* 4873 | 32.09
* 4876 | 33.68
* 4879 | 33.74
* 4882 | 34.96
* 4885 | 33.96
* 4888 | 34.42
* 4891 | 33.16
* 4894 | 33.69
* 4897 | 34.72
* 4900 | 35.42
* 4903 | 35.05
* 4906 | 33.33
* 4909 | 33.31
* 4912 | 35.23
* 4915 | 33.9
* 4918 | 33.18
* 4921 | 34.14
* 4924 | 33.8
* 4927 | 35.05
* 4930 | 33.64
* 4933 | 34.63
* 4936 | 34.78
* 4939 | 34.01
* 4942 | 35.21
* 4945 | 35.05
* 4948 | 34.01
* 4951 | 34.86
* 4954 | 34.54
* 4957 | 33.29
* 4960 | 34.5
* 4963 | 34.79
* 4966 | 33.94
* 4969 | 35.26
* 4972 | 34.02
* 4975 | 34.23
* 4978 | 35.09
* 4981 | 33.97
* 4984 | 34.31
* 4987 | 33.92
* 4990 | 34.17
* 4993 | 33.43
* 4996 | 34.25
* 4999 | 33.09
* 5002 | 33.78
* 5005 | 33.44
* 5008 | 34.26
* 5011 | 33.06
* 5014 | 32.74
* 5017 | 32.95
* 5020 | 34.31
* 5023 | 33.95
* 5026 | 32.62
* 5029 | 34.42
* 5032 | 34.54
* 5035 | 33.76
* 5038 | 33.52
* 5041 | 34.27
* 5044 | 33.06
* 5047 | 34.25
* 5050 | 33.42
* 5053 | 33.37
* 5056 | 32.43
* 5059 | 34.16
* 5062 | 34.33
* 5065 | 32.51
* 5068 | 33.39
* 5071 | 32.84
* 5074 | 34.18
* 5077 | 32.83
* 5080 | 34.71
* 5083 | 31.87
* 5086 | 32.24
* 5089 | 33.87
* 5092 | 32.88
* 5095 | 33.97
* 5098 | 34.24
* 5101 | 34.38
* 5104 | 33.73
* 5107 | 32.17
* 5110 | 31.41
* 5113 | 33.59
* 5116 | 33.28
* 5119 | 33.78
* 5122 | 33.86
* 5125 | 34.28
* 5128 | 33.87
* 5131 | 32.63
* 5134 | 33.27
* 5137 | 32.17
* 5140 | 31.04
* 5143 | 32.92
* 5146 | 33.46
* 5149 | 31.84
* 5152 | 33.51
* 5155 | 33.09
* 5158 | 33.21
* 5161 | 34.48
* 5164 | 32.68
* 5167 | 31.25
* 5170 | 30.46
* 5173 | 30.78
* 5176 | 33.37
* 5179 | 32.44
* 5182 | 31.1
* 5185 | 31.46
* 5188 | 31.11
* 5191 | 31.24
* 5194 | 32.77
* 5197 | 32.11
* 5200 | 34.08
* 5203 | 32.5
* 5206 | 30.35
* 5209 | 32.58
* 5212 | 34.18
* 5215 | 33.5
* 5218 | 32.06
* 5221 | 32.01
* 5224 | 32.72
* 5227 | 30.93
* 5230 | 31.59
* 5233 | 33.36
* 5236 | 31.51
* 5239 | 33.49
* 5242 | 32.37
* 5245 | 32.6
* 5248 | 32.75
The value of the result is 0.17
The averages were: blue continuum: 35.5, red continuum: 32.2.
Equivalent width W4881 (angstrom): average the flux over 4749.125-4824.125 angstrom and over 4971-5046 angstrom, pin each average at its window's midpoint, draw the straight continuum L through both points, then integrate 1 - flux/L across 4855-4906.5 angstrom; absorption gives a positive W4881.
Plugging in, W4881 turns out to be 3.67 angstrom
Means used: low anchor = 35.4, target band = 32.2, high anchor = 33.8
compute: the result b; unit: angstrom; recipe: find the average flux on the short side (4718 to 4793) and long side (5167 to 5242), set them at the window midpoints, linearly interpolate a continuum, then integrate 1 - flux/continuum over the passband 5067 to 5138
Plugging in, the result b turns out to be -0.9 angstrom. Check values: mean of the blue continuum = 35.6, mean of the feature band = 33.3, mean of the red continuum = 32.1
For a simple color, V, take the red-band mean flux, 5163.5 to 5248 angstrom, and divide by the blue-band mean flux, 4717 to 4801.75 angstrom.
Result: 0.91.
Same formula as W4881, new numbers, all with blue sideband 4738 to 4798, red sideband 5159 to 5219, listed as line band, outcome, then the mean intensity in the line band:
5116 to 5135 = -0.5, 33.6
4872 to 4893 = 0.6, 33.8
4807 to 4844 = 0.5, 34.7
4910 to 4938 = 0.1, 34.2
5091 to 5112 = -0.2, 33.3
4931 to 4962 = -0.3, 34.5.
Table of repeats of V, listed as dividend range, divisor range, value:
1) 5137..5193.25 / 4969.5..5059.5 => 0.95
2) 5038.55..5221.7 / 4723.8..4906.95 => 0.96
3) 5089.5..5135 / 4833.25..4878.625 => 1.06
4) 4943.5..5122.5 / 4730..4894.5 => 0.99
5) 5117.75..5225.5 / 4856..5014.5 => 0.97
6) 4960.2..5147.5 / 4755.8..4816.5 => 0.95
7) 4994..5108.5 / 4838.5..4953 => 1.01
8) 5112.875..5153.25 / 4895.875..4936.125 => 0.97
